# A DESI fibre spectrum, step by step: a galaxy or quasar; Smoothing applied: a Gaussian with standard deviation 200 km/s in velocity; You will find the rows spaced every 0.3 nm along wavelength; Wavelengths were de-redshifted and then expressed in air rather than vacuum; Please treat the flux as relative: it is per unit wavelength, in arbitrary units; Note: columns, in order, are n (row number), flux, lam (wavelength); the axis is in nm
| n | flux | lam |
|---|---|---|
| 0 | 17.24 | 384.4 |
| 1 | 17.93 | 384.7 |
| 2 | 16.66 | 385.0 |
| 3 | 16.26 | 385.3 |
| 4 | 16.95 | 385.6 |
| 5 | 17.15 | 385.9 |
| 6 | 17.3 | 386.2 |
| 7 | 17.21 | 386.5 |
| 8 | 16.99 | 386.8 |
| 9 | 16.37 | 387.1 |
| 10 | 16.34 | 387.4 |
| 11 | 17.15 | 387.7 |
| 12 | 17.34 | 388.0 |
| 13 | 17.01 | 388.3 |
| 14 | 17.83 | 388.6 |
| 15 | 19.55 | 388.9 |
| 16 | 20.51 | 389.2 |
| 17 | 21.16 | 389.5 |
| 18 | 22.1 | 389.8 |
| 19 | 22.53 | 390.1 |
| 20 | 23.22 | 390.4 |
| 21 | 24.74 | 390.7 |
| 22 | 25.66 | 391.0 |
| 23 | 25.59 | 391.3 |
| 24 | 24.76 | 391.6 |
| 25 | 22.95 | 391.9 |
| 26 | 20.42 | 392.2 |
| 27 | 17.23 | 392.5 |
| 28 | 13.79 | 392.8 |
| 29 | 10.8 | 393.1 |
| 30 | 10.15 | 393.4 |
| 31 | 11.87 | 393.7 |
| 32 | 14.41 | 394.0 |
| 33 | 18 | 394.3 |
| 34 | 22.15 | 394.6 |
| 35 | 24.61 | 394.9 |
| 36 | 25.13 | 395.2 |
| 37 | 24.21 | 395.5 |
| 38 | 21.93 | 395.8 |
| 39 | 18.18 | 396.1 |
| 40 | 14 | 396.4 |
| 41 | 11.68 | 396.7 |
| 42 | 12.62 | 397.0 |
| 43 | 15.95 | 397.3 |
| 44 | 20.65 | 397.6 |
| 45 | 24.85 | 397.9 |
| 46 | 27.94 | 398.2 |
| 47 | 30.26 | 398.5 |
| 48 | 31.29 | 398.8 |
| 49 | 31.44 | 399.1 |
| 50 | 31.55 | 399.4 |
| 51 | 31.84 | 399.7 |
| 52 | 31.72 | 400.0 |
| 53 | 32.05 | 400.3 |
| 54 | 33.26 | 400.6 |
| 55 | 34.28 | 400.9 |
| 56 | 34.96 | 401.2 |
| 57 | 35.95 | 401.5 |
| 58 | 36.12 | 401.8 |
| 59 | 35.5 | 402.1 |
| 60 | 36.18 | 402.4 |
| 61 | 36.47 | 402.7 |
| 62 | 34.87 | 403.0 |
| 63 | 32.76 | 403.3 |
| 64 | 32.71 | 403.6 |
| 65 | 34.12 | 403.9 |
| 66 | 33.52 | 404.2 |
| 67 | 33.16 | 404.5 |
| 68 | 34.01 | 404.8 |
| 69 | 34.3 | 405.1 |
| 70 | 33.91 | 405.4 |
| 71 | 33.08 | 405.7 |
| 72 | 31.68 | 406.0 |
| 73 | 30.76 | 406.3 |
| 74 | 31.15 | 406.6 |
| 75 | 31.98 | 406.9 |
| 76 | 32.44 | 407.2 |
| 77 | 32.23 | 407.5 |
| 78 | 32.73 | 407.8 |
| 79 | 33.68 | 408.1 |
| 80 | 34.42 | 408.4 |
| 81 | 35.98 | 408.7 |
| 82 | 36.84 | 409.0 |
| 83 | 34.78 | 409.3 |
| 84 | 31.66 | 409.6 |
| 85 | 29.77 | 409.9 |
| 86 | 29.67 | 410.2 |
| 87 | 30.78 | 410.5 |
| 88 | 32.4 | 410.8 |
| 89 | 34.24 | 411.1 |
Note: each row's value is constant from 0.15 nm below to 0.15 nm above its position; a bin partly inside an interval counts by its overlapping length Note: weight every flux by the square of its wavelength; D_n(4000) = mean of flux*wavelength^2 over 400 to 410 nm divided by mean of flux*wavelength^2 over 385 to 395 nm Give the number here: 1.94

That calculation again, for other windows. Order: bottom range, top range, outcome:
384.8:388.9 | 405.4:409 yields 2.14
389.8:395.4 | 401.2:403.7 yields 1.85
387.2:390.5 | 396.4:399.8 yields 1.30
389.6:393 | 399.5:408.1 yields 1.63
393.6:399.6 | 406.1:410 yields 1.60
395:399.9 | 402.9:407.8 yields 1.46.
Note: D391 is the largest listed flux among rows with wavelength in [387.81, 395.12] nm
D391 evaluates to 25.66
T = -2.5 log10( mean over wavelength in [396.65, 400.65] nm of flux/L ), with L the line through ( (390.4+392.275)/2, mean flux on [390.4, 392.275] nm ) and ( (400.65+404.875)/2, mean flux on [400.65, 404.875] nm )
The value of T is 0.18 mag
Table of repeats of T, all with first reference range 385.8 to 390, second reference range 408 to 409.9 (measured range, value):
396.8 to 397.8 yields 0.46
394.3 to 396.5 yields 0.12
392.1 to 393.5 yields 0.45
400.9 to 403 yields -0.23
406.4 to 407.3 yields 0.03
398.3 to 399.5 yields -0.17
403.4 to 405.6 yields -0.10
